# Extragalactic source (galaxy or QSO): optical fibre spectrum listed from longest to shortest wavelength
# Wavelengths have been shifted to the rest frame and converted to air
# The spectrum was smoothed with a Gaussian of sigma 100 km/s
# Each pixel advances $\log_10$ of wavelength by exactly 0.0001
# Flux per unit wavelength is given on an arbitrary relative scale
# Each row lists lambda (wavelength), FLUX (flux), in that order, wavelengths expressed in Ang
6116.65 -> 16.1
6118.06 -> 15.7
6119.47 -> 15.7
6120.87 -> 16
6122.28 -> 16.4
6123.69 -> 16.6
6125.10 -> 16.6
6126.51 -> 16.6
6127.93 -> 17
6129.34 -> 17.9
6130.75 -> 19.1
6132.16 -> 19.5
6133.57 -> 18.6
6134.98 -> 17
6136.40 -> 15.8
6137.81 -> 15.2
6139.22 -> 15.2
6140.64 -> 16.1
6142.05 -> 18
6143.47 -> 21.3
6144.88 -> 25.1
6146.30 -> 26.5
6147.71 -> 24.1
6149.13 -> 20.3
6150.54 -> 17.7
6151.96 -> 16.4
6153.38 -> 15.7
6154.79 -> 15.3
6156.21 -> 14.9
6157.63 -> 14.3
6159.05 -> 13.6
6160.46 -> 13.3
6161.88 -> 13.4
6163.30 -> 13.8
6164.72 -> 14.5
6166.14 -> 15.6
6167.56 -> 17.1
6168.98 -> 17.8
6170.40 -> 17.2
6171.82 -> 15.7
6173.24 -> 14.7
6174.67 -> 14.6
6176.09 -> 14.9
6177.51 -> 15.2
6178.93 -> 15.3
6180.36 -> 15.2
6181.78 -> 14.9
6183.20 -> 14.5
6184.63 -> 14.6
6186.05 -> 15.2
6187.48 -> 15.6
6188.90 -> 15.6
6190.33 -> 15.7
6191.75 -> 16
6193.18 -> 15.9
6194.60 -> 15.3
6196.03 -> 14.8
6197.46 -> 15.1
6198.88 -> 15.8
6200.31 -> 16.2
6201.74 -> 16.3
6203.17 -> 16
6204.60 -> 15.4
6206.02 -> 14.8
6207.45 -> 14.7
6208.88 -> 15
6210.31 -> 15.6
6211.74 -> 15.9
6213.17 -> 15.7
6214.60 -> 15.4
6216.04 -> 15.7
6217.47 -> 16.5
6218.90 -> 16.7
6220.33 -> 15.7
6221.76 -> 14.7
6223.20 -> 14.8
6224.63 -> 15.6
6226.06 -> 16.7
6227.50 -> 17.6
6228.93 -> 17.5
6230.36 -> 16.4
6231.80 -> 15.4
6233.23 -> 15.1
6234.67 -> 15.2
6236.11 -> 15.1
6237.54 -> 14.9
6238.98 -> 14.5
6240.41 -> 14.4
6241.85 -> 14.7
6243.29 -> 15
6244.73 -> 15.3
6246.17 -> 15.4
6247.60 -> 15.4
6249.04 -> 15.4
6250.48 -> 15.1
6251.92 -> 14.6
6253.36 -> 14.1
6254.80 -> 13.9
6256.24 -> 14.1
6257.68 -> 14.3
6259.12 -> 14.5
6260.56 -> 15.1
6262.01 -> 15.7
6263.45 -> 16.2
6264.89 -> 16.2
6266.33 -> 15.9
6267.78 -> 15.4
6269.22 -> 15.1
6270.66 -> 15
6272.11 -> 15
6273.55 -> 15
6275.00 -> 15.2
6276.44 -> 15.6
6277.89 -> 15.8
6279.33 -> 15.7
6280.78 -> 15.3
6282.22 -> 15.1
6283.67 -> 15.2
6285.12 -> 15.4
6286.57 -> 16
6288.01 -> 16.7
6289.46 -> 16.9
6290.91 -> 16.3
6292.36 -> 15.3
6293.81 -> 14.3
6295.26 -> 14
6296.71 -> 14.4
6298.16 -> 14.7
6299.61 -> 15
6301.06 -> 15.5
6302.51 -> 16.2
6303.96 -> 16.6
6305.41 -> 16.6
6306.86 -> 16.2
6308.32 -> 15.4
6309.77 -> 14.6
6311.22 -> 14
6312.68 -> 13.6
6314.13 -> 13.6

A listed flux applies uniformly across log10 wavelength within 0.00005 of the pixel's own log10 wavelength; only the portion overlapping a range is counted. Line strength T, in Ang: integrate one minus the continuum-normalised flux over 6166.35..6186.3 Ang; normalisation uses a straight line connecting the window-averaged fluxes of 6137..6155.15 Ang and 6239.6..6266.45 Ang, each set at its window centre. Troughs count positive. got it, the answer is 2.7 Ang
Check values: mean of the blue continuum 19.1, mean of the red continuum 15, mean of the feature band 15.5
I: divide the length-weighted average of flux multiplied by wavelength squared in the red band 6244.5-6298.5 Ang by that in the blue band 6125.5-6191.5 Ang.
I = 0.9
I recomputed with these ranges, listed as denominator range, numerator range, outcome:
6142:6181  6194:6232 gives 0.95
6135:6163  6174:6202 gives 0.89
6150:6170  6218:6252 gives 1.04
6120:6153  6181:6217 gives 0.86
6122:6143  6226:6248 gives 0.94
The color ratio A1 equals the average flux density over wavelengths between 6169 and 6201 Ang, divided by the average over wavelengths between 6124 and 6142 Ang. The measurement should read 0.90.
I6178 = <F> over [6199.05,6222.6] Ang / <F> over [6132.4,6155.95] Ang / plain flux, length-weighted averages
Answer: 0.8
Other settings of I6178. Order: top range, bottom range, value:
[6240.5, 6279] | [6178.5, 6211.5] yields 0.98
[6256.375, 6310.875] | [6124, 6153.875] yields 0.83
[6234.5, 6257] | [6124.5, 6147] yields 0.80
